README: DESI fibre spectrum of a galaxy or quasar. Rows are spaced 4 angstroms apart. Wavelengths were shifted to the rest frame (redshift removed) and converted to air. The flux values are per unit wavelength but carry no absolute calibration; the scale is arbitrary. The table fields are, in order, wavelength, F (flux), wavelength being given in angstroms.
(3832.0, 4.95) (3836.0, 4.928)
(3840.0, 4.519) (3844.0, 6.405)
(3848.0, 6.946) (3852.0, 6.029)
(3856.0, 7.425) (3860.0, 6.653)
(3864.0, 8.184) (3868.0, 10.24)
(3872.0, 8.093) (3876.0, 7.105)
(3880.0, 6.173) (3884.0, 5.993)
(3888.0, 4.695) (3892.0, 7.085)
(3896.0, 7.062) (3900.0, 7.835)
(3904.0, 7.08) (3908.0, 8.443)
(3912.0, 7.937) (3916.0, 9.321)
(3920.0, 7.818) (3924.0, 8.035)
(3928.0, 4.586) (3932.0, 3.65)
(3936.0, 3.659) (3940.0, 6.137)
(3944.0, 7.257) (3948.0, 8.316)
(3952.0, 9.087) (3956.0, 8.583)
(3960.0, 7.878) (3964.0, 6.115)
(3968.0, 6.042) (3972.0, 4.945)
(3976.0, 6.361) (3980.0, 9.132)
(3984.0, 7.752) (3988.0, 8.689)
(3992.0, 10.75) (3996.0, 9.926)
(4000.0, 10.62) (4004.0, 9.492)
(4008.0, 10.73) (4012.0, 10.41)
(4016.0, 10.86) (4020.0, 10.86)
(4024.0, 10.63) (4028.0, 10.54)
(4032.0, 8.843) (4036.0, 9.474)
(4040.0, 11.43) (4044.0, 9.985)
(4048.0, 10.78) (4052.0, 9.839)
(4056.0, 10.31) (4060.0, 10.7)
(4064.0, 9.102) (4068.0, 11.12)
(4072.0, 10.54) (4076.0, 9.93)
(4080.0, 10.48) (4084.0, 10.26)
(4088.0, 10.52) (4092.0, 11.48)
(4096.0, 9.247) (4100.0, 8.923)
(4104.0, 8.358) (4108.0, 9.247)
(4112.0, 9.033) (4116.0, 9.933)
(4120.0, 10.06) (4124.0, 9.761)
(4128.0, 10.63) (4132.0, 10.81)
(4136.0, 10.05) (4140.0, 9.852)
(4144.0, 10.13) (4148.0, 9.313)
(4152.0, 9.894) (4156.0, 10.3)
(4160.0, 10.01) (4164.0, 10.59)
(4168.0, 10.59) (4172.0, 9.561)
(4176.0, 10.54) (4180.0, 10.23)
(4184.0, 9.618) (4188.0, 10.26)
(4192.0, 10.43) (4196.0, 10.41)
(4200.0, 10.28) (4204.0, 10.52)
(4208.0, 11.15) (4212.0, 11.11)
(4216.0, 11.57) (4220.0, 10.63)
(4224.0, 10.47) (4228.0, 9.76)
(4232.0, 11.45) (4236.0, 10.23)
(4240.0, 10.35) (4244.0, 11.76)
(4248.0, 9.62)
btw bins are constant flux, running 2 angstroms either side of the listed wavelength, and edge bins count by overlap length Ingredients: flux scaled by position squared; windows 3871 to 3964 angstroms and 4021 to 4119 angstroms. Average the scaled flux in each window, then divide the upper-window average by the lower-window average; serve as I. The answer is 1.5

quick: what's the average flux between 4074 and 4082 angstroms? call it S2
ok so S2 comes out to 10.2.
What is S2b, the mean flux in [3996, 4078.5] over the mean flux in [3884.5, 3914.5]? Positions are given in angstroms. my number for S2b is 1.44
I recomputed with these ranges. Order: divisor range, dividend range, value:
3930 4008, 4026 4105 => 1.38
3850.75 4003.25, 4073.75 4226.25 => 1.53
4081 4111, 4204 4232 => 1.18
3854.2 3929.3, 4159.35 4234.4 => 1.65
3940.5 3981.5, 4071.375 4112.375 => 1.44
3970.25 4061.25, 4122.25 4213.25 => 1.14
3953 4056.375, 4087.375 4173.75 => 1.14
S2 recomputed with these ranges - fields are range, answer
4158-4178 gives 10.3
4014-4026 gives 10.8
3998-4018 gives 10.4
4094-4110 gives 8.94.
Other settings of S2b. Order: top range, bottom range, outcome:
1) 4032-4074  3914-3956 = 1.49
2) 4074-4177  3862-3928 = 1.33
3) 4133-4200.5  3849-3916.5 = 1.38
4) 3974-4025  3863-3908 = 1.33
